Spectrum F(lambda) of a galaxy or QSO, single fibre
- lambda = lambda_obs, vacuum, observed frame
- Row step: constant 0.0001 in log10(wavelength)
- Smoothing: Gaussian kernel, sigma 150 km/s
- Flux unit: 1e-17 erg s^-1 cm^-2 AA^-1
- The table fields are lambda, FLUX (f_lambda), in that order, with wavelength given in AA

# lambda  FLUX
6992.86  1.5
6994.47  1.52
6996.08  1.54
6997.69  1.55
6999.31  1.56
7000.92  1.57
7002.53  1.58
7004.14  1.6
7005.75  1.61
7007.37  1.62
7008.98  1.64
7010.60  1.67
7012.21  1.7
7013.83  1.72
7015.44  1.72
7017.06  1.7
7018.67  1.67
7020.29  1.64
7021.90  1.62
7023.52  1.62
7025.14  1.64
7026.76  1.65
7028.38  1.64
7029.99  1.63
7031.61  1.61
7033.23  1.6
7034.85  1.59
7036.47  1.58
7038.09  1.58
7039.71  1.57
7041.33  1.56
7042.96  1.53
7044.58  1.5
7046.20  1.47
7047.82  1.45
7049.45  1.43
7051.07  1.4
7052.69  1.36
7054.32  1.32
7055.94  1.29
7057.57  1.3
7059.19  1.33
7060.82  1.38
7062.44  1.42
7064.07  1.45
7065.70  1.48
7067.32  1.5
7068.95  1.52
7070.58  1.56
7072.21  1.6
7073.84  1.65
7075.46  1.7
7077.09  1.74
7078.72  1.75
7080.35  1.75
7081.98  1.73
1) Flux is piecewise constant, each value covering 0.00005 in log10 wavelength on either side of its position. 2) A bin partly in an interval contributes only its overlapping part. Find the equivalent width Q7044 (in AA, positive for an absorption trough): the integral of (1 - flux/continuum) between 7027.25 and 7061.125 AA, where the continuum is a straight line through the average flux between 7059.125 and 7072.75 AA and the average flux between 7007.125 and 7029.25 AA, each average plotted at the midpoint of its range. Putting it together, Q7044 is 1.7 AA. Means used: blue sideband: 1.66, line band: 1.48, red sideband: 1.48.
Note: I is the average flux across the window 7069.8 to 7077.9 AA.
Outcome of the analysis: 1.65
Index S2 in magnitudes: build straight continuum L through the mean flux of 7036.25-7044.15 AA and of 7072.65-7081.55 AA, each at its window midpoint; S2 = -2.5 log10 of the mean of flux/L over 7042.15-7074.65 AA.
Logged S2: 0.133 mag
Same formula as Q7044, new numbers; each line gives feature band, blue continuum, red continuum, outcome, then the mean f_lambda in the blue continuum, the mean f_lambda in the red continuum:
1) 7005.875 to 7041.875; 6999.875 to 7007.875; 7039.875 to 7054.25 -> -2.4 AA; 1.59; 1.46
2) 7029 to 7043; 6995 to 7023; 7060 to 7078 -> 0.0 AA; 1.63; 1.55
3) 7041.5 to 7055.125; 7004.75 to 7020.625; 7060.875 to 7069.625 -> 0.8 AA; 1.67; 1.47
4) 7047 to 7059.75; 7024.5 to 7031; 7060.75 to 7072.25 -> 1.5 AA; 1.64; 1.49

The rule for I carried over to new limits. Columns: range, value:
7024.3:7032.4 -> 1.63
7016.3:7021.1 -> 1.67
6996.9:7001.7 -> 1.56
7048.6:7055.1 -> 1.38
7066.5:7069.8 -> 1.51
